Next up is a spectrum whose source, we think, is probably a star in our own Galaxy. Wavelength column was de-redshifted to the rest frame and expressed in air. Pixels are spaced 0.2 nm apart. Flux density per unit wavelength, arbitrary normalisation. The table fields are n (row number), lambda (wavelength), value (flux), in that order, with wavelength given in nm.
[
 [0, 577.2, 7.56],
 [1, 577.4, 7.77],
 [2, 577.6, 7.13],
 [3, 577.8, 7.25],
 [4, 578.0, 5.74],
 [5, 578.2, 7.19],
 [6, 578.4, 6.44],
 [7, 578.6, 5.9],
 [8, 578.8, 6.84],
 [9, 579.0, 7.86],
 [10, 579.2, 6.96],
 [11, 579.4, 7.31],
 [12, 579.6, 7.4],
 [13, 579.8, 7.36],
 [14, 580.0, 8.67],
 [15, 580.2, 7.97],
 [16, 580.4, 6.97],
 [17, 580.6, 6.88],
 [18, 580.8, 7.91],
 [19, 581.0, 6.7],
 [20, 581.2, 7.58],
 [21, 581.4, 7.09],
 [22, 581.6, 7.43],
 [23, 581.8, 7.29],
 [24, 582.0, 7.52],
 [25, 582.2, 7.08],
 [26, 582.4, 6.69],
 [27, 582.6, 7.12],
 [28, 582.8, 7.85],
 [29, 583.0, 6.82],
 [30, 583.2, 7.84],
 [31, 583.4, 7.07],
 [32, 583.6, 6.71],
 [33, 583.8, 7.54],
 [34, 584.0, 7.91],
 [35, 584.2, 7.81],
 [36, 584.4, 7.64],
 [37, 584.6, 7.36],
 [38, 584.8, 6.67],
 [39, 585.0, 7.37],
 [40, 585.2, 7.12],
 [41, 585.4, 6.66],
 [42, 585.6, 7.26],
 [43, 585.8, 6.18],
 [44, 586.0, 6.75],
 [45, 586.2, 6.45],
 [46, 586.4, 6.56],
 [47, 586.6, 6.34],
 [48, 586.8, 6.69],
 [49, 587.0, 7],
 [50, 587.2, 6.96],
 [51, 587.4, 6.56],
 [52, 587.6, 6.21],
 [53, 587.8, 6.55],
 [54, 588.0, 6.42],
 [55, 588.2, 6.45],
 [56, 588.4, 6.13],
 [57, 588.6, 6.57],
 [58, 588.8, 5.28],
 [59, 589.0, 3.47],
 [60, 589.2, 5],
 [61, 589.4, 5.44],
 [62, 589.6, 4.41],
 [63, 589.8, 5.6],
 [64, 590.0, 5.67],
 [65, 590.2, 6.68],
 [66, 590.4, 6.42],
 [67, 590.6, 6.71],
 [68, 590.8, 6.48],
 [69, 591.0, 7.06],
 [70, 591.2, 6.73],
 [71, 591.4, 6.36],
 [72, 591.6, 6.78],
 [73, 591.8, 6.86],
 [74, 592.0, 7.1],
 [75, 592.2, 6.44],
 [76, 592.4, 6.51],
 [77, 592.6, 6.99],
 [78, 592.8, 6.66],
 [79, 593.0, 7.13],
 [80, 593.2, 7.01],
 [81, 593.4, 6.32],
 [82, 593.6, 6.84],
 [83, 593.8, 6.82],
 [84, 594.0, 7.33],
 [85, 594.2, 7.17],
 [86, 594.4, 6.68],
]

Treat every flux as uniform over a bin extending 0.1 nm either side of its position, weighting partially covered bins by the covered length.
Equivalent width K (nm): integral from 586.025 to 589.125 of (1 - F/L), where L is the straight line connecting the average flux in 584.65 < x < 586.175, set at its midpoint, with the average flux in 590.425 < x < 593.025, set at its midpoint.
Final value 0.26 nm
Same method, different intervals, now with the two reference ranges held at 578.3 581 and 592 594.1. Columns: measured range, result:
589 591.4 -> 0.34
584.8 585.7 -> 0.00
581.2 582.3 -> -0.02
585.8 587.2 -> 0.08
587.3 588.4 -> 0.09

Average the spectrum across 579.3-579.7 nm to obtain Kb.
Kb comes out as 7.36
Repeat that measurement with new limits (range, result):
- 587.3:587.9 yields 6.44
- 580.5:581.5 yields 7.23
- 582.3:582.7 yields 6.91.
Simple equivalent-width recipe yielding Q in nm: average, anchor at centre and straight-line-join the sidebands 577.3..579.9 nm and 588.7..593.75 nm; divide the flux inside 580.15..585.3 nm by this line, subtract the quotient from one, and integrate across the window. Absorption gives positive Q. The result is -0.41 nm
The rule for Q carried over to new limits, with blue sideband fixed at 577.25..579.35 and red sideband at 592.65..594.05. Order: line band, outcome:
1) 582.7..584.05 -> -0.09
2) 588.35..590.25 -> 0.42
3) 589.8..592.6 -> 0.12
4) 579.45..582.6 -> -0.20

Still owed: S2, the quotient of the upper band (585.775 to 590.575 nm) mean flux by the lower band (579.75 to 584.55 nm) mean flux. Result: 0.8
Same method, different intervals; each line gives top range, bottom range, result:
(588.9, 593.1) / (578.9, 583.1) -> 0.84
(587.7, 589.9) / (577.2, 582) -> 0.77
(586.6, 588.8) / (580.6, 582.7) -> 0.90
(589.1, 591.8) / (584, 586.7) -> 0.88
